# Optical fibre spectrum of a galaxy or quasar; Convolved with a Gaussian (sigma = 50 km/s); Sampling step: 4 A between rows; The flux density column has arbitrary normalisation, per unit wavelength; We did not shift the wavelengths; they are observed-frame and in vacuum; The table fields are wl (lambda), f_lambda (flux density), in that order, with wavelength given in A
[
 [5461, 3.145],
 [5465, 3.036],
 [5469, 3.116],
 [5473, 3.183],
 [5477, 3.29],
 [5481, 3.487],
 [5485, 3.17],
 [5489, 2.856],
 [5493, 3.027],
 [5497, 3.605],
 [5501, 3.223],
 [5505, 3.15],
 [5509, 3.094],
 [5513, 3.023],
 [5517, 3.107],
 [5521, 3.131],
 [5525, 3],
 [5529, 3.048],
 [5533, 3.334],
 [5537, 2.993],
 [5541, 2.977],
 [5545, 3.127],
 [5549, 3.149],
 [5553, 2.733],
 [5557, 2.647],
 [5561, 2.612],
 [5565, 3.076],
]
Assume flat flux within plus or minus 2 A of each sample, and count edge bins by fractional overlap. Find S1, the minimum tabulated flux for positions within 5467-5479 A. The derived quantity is 3.116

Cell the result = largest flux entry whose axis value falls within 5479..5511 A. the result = 3.605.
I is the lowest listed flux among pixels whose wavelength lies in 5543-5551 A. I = 3.127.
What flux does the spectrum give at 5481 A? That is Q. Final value 3.487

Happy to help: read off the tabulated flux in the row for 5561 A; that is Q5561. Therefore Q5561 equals 2.612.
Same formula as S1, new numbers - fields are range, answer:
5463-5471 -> 3.036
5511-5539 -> 2.993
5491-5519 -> 3.023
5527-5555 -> 2.733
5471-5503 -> 2.856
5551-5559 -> 2.647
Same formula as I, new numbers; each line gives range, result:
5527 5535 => 3.048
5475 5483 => 3.29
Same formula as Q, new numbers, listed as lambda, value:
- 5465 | 3.036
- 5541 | 2.977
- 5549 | 3.149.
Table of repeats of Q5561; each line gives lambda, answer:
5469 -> 3.116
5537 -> 2.993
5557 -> 2.647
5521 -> 3.131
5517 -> 3.107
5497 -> 3.605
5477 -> 3.29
